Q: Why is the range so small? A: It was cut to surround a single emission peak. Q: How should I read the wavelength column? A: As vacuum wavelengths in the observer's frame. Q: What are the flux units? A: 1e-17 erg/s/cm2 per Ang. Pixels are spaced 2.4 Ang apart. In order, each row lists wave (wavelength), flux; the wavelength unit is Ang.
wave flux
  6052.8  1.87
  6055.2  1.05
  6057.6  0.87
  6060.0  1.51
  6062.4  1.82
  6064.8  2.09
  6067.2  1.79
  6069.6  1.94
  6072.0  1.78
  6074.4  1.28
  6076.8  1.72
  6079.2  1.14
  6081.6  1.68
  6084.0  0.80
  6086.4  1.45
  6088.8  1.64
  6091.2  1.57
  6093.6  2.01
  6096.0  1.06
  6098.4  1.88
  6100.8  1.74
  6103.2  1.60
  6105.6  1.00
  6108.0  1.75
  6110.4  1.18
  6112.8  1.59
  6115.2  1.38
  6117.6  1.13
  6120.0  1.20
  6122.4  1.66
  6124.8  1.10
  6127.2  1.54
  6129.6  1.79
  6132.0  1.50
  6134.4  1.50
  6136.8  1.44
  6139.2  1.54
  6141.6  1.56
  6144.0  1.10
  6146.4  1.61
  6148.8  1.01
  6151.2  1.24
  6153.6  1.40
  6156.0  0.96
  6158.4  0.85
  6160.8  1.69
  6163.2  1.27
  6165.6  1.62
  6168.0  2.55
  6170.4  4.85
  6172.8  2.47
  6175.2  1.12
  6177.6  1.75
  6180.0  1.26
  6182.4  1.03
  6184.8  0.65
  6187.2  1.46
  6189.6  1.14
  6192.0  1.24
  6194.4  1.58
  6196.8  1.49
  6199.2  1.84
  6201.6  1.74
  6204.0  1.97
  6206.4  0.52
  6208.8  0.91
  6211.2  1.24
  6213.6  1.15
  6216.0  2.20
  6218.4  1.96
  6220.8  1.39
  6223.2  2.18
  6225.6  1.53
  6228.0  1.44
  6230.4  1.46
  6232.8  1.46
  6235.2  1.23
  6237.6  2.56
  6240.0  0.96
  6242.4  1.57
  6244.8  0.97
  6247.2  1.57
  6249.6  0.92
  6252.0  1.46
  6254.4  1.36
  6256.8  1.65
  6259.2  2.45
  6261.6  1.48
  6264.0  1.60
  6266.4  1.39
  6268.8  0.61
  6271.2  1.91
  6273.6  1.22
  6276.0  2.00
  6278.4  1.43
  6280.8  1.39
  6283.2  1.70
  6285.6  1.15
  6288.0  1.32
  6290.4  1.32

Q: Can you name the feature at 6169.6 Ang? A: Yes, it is Hbeta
